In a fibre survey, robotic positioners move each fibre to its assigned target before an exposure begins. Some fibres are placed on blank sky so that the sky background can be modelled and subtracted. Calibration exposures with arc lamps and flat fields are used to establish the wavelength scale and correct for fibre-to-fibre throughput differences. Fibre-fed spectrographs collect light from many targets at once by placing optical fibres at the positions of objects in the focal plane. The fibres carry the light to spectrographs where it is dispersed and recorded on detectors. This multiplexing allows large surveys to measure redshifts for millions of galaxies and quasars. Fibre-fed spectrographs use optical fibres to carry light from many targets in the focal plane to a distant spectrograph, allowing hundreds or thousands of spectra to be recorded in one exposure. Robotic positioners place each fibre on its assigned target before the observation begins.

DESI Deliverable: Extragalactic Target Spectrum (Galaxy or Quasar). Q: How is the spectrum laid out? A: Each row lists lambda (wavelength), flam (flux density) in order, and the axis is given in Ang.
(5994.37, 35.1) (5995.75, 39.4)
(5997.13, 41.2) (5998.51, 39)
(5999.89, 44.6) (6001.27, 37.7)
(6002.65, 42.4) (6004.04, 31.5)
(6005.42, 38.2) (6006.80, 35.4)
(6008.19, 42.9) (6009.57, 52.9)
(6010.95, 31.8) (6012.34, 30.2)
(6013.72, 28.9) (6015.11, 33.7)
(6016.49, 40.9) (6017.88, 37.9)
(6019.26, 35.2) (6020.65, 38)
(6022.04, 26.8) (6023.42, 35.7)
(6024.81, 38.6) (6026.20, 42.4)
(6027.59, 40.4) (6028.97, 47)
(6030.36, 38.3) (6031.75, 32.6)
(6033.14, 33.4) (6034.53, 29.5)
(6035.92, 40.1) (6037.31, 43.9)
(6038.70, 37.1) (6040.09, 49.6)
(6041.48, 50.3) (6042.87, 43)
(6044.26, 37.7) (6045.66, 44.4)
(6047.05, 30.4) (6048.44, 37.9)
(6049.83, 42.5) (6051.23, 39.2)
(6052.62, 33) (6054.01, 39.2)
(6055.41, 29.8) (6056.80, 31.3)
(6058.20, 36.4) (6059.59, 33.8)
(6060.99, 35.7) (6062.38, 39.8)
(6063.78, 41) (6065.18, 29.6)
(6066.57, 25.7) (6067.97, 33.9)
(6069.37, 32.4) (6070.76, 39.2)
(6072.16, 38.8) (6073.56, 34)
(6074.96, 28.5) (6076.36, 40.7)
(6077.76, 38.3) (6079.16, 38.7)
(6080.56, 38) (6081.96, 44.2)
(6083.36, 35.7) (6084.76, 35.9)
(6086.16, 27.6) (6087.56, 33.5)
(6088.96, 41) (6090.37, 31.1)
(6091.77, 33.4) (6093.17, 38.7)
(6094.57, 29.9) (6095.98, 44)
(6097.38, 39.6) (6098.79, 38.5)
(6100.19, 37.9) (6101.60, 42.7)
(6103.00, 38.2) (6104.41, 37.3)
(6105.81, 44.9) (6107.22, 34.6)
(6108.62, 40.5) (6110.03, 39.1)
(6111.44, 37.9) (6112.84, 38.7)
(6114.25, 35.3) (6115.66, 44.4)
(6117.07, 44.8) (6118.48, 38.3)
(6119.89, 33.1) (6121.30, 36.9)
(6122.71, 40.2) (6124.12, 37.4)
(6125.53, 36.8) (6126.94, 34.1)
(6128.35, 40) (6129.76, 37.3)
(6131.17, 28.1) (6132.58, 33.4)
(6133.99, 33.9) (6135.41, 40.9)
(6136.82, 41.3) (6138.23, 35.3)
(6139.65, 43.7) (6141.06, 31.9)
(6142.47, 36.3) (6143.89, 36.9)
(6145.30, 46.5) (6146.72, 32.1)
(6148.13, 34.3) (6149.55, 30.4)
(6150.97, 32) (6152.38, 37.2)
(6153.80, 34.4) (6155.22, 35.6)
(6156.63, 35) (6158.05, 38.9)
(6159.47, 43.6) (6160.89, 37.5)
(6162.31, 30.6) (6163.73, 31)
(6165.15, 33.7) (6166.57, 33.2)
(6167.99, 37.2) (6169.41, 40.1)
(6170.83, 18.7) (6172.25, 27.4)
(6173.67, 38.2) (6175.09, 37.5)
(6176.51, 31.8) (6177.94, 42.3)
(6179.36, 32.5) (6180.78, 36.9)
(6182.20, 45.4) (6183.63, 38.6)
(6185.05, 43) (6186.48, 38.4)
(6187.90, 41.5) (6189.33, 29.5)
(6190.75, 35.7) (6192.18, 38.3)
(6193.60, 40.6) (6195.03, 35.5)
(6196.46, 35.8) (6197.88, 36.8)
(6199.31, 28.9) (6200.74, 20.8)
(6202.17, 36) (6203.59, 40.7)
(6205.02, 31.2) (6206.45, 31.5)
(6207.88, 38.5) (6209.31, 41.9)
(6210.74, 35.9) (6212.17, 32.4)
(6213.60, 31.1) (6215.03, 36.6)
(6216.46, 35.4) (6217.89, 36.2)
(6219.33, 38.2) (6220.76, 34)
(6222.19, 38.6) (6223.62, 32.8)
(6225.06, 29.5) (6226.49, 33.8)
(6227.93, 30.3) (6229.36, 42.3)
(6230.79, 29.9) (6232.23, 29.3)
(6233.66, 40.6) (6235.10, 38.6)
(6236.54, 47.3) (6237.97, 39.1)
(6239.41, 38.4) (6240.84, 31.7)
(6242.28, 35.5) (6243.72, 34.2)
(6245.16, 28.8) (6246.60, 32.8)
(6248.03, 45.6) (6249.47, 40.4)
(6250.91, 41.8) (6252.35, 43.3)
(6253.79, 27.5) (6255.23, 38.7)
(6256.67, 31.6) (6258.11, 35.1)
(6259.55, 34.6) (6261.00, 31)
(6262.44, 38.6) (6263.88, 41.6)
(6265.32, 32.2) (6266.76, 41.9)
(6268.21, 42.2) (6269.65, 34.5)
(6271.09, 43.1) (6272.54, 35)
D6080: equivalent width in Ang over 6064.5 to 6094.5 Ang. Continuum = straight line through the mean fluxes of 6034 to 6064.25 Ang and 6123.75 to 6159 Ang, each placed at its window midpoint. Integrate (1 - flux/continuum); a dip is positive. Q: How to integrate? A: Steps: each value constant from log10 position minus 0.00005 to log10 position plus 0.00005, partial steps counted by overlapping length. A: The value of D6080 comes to 2.1 Ang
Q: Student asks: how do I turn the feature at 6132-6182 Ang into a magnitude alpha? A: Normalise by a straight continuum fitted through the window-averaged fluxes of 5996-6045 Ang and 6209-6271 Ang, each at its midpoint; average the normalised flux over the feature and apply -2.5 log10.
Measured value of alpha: 0.04 mag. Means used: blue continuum 38.5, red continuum 36.2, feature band 35.6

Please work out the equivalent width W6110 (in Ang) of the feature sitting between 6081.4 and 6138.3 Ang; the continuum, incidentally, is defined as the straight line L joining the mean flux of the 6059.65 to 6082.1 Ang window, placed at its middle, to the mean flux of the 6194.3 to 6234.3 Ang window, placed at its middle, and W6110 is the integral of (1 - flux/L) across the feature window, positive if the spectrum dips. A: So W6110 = -3.2 Ang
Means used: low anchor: 35.9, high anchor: 34.4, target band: 37.5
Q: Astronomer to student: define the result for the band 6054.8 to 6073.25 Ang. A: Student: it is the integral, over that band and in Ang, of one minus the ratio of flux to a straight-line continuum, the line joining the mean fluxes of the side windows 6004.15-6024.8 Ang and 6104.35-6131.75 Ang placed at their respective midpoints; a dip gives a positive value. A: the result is 1.3 Ang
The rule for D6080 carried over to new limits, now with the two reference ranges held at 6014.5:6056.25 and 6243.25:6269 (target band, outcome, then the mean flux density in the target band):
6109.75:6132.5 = 0.1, 37.5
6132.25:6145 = 0.0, 37.5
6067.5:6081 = 0.6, 36.3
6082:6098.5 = 0.9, 35.9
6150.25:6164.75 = 0.7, 35.5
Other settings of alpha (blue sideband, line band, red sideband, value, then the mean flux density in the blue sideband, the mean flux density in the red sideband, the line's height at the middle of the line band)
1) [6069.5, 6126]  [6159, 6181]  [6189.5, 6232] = 0.04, 37.7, 34.7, 35.7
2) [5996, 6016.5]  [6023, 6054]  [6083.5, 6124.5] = -0.04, 38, 37.7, 37.9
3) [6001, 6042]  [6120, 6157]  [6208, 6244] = 0.02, 38.1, 35.8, 36.8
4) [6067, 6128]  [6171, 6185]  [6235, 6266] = 0.02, 37.4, 36.7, 37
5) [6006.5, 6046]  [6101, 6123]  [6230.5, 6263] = -0.04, 38.5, 36.3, 37.7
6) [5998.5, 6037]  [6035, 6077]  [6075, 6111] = 0.01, 37.4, 37.6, 37.5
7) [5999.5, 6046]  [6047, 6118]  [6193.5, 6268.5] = 0.02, 38.5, 35.7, 37.7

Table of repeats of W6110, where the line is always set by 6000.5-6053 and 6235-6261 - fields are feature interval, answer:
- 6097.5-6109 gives -0.5 Ang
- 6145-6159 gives 0.7 Ang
